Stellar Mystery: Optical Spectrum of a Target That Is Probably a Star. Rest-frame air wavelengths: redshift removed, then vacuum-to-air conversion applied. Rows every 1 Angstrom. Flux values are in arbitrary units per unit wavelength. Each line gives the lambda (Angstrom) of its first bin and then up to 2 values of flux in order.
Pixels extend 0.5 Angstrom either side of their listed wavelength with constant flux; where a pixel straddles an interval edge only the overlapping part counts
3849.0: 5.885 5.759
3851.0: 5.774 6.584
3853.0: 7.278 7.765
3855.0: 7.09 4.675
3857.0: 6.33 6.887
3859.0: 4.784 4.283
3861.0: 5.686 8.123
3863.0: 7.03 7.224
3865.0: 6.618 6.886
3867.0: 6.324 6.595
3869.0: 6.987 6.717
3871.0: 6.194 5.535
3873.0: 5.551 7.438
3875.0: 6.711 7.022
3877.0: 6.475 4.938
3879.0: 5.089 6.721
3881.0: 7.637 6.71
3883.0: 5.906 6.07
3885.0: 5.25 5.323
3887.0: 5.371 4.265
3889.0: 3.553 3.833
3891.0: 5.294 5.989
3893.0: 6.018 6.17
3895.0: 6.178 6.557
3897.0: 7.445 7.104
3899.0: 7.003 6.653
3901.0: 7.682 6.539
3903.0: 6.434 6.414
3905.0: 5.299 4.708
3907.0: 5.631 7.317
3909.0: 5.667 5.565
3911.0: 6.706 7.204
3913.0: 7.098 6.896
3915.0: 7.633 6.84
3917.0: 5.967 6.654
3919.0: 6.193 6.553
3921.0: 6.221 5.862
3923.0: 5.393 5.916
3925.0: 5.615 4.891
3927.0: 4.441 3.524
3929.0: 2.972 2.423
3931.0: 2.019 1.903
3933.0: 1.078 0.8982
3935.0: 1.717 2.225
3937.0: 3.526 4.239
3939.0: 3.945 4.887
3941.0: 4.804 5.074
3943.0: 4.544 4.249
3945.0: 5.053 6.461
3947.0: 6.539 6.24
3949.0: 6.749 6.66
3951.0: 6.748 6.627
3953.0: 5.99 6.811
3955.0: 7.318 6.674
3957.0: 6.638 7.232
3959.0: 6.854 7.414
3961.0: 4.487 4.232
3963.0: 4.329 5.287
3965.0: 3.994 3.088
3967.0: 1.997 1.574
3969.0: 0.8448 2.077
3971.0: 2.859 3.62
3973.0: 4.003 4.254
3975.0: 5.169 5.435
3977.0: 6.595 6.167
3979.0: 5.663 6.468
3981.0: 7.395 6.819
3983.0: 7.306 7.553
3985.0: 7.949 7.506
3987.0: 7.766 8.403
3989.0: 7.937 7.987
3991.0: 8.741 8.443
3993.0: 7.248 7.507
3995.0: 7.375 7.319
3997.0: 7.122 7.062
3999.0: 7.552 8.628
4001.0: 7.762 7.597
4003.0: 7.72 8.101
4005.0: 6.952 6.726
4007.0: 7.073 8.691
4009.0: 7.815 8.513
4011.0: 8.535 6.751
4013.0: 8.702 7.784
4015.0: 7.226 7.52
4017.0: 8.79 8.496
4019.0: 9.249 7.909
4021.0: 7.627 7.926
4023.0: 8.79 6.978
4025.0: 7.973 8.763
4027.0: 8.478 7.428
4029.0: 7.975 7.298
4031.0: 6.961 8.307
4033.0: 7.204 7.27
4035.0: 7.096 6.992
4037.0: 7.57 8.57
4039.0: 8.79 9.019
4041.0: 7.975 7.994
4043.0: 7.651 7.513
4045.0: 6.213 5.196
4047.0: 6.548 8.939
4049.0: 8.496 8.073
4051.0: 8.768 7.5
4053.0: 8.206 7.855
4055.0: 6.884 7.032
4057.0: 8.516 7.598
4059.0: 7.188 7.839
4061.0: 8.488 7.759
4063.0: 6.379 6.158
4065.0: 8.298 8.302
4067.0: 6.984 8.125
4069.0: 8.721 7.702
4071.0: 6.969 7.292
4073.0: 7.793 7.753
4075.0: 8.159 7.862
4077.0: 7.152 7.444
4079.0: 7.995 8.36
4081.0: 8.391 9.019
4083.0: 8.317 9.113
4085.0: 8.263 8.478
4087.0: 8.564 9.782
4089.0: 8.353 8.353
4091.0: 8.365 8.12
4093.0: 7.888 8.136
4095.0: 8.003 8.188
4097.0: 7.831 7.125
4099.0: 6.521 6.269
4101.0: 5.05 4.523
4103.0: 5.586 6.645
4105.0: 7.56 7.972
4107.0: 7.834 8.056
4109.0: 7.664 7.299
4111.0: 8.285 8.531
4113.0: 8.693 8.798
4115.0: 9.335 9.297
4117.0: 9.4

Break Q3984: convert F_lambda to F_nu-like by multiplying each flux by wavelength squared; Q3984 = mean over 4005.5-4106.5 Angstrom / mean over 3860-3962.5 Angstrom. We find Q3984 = 1.46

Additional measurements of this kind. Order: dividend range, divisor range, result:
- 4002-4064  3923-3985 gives 1.67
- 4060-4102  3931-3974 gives 1.84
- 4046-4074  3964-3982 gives 1.87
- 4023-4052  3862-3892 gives 1.38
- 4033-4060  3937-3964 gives 1.40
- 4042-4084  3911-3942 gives 1.76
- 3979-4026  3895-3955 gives 1.48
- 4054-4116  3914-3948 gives 1.82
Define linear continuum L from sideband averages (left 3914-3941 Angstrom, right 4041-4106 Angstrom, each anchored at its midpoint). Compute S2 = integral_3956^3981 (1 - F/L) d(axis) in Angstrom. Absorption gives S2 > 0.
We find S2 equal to 3.0 Angstrom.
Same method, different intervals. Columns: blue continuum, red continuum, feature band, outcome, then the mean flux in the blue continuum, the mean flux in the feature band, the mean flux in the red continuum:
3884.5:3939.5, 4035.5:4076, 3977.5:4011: -4.5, 5.27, 7.56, 7.7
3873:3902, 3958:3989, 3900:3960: 2.7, 6.08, 5.45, 5.31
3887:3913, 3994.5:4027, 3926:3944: 9.1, 6.06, 3.27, 7.85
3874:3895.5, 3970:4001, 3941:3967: 2.9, 5.78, 5.72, 6.73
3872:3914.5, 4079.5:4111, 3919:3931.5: 3.2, 6.12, 4.71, 7.74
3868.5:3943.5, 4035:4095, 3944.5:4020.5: 1.1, 5.48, 6.57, 7.89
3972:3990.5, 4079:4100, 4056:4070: 0.2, 6.6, 7.69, 8.2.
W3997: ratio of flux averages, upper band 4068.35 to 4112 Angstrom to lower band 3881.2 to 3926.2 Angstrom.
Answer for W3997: 1.3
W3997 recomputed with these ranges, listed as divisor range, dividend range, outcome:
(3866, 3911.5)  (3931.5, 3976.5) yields 0.75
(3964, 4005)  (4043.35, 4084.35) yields 1.24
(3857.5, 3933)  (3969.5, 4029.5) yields 1.23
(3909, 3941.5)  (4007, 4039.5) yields 1.67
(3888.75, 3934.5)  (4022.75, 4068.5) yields 1.39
